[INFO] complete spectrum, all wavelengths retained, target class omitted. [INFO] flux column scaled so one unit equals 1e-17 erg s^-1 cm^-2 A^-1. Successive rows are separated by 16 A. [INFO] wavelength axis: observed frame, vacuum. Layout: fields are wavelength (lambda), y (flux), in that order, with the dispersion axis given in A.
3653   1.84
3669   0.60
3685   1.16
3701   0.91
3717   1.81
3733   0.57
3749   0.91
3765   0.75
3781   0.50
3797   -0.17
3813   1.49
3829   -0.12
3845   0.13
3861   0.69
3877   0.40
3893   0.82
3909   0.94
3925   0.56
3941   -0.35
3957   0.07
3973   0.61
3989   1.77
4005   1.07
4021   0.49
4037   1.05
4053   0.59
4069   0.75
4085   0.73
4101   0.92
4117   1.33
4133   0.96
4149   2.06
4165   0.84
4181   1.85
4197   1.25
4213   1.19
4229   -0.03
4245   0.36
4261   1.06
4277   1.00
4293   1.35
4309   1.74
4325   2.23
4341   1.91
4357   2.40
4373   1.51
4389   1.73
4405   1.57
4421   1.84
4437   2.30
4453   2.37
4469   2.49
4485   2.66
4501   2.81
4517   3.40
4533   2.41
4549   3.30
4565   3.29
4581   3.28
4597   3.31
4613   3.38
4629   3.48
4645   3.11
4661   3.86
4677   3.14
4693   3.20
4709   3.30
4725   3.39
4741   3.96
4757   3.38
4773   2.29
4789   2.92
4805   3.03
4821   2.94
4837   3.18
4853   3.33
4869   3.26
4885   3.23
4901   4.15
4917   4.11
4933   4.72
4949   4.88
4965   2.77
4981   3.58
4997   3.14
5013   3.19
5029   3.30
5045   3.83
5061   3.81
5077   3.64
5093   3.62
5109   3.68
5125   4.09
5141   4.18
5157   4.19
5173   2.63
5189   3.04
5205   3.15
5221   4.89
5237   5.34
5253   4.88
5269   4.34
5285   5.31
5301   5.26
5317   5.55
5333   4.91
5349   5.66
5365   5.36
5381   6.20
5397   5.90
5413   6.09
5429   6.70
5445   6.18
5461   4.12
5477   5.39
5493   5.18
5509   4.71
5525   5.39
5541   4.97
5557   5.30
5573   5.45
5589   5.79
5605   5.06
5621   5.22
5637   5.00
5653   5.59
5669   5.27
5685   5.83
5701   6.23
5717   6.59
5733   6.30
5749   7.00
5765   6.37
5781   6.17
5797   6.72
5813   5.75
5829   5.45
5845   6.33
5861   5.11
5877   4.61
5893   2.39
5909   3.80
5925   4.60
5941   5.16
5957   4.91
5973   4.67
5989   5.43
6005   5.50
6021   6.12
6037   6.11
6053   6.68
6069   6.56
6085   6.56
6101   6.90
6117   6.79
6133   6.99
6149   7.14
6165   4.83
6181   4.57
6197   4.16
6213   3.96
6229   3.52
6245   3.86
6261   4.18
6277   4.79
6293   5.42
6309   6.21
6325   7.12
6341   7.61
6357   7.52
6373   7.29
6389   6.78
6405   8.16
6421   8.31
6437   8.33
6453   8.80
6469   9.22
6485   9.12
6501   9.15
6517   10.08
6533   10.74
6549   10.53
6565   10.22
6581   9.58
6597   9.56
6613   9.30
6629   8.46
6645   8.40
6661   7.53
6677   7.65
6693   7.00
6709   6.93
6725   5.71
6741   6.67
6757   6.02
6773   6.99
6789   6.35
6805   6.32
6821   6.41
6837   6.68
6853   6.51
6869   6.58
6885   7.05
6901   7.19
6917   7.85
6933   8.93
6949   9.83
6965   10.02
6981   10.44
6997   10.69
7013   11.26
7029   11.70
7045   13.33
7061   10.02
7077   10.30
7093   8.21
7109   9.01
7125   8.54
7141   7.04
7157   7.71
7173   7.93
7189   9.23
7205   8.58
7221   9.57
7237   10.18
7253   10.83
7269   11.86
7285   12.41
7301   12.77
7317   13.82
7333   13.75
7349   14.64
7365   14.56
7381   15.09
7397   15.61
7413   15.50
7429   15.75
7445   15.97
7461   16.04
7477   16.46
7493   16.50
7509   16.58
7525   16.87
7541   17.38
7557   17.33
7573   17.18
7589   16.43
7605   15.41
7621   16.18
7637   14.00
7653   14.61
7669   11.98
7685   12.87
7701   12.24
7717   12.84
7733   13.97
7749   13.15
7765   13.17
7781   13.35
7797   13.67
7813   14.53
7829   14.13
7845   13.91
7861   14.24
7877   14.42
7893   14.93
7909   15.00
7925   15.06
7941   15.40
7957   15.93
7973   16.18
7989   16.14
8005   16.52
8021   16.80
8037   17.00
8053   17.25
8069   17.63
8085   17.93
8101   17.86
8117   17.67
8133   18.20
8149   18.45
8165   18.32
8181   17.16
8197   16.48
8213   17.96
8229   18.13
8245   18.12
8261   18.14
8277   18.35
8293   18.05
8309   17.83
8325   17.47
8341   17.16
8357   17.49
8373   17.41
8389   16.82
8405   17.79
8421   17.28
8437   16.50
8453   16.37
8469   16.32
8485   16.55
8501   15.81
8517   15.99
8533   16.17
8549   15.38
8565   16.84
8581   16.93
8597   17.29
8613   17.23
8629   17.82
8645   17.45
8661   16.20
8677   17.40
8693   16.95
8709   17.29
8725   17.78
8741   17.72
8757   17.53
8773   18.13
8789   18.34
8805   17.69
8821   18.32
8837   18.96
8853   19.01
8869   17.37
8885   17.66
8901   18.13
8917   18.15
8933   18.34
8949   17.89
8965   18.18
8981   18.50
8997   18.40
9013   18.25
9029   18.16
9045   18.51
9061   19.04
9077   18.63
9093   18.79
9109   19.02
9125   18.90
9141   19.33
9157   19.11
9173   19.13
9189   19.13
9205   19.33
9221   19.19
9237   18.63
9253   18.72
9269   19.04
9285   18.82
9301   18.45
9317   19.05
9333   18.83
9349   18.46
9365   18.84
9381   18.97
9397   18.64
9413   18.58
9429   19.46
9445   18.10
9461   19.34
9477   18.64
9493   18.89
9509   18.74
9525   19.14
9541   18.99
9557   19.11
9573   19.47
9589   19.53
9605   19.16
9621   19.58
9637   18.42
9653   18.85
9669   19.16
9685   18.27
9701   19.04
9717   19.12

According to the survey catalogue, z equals 0.000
